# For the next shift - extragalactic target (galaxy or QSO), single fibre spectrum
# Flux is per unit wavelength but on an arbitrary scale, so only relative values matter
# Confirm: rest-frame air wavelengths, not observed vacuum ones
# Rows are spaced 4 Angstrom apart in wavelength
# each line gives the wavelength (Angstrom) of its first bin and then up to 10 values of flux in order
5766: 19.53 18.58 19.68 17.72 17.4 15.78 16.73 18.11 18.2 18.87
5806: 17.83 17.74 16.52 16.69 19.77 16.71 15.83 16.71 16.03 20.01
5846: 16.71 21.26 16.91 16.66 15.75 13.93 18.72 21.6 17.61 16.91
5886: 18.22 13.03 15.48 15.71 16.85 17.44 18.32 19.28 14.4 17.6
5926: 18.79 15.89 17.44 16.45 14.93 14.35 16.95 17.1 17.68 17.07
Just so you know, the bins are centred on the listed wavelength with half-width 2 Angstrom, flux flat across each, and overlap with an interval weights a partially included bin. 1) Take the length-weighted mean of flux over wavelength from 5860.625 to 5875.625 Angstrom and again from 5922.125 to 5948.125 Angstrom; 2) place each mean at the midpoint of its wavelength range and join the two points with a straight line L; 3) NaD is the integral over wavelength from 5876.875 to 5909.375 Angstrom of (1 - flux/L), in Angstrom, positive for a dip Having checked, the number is 1.17 Angstrom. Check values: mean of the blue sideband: 17.5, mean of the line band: 16.5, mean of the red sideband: 16.4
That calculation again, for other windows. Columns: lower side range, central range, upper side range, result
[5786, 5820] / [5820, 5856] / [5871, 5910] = -0.9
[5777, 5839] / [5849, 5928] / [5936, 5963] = -2.0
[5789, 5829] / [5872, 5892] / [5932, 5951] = -0.9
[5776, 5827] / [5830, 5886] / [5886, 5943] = -1.5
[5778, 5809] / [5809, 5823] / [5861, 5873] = -0.2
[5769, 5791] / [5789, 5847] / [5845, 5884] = 0.4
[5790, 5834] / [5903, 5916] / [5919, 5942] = -0.9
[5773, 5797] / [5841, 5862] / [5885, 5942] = -1.1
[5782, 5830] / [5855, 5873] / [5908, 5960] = 0.6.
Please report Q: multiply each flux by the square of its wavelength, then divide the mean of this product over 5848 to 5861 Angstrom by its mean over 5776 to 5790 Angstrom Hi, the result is 1.1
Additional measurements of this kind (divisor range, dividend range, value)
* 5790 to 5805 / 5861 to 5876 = 1.00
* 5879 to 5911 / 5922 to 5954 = 1.02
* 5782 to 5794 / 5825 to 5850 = 1.05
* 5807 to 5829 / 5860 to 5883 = 1.02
